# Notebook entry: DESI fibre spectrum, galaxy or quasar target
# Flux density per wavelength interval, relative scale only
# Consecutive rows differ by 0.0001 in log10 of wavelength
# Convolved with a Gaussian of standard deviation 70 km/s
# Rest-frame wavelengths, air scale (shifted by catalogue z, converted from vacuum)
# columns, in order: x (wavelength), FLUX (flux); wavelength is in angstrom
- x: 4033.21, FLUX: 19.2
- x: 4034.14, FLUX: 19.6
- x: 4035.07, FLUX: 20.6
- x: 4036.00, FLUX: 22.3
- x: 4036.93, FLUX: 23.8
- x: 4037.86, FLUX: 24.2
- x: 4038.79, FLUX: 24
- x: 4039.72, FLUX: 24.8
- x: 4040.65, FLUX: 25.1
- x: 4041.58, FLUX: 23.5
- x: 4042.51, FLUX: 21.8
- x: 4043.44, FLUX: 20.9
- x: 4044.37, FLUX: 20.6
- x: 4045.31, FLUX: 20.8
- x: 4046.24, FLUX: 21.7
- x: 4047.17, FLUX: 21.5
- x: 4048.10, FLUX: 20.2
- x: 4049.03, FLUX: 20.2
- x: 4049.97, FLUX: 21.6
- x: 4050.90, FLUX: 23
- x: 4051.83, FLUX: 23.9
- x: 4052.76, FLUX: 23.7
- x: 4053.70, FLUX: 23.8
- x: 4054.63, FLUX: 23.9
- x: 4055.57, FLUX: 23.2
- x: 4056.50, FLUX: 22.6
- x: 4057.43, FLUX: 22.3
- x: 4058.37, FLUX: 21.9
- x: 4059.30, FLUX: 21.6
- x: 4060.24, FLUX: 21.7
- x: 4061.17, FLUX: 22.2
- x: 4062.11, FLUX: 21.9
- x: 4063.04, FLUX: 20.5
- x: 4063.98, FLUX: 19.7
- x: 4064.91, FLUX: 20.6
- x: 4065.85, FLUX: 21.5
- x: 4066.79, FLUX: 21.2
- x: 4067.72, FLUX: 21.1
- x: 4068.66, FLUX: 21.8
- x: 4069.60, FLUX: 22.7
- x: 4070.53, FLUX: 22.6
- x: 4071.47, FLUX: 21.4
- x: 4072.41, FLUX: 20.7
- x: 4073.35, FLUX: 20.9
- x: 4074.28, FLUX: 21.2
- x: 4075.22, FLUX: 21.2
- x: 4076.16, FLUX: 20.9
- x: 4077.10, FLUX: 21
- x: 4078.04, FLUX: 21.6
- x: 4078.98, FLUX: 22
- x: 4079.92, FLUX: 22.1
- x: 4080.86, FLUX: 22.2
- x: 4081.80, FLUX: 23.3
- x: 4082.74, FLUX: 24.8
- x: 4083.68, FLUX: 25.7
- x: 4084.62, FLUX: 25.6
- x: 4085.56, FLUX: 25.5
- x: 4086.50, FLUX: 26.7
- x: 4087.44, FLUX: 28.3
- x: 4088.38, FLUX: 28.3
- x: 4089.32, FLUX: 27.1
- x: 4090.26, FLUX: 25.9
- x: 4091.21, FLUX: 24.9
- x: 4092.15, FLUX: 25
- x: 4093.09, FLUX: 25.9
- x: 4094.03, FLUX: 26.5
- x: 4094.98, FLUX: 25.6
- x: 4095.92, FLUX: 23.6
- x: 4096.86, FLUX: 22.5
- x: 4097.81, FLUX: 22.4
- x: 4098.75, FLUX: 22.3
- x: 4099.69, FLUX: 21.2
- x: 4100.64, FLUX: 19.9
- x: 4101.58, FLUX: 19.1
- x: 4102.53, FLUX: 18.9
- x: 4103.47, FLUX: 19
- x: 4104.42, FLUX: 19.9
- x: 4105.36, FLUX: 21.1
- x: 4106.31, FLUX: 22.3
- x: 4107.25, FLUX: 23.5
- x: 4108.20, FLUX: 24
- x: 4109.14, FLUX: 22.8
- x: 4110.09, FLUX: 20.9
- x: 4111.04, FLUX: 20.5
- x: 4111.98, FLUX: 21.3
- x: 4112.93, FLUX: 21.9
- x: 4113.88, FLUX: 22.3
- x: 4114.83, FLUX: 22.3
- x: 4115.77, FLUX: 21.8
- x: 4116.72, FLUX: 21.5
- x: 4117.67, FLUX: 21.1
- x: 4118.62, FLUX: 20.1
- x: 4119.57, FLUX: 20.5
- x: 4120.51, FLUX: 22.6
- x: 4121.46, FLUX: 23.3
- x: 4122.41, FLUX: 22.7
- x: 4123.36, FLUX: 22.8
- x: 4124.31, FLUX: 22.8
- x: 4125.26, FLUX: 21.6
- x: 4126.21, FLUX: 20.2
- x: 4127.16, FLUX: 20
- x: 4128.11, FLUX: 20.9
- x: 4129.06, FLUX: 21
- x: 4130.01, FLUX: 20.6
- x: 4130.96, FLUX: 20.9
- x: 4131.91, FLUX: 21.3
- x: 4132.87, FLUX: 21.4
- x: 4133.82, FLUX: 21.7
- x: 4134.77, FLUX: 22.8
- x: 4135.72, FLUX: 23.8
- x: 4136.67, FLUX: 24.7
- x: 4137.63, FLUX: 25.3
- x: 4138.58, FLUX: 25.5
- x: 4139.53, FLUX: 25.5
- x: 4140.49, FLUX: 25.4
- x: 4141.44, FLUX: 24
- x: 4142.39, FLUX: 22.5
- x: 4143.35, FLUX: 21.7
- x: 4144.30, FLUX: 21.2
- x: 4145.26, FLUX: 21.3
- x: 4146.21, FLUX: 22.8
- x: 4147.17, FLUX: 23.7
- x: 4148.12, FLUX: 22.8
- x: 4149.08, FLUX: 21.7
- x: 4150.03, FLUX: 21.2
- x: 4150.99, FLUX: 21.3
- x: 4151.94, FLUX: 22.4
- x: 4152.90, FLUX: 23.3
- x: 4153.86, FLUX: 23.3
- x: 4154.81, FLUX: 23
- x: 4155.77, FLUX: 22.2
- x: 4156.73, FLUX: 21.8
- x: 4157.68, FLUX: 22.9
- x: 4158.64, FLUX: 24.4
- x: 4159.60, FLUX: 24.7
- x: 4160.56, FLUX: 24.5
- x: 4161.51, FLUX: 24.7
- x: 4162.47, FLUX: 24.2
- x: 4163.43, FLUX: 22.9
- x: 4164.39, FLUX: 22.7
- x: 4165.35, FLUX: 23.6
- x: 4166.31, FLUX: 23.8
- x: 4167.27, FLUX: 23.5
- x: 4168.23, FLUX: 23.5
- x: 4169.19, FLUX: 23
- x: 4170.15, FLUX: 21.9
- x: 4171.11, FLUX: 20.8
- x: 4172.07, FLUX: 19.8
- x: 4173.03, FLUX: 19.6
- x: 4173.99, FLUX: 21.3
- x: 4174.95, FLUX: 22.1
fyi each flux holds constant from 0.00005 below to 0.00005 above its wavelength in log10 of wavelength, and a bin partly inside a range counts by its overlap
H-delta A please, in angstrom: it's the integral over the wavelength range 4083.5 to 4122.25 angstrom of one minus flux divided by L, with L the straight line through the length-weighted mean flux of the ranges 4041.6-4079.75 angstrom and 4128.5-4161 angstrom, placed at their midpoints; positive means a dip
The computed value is -1.3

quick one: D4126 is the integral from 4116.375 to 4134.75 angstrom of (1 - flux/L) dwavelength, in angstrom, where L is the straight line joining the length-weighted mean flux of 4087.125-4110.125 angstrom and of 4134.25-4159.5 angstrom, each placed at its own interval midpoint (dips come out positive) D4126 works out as 1.4 angstrom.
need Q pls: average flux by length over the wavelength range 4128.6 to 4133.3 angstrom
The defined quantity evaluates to 21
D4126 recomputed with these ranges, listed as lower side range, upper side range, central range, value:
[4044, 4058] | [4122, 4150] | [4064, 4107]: -0.97 angstrom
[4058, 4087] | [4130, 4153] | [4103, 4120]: 0.78 angstrom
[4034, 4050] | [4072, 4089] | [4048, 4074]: 1.03 angstrom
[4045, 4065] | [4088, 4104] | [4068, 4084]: 0.43 angstrom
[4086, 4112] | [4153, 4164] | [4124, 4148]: 0.91 angstrom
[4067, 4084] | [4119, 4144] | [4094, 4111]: 0.34 angstrom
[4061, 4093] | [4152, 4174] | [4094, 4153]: 2.15 angstrom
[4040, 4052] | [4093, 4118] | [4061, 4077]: 0.47 angstrom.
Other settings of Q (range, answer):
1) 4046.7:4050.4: 20.9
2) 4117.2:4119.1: 20.6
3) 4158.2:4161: 24.5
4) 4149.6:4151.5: 21.3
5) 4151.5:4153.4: 22.8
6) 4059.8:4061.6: 22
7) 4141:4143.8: 22.7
